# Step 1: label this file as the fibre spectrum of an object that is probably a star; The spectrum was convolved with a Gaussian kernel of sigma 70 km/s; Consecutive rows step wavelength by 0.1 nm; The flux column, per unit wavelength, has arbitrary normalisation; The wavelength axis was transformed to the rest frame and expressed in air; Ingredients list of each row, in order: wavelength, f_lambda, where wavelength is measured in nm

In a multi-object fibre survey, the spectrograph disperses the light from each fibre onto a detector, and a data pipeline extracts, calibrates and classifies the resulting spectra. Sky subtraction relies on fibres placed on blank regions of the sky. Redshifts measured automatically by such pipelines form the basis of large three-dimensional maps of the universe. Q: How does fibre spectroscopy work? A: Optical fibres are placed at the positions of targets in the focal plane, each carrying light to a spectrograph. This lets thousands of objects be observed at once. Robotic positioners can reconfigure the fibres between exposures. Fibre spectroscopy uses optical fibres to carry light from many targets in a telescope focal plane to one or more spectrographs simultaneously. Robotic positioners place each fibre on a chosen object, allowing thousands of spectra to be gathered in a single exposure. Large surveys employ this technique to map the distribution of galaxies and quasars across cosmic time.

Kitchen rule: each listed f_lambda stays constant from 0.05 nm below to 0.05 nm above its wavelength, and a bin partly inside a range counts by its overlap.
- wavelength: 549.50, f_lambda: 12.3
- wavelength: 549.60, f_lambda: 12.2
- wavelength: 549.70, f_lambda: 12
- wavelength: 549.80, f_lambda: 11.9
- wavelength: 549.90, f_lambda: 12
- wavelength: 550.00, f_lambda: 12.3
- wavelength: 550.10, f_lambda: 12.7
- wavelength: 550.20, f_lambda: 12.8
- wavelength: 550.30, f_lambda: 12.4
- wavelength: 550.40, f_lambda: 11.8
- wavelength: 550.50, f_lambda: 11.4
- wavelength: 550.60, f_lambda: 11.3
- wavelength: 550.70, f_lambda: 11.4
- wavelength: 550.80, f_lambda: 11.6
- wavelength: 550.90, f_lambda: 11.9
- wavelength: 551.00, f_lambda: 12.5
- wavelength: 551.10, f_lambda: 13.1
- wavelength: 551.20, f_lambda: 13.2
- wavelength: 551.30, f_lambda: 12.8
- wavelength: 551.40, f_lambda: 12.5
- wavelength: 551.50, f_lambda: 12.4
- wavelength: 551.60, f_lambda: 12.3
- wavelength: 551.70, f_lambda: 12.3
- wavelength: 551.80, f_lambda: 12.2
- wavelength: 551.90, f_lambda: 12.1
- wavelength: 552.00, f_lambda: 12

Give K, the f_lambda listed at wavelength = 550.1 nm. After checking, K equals 12.7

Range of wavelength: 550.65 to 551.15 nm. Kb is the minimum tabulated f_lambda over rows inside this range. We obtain 11.4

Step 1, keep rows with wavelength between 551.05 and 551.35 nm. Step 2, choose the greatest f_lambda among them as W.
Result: 13.2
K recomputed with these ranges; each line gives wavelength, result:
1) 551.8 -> 12.2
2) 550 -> 12.3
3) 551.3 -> 12.8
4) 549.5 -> 12.3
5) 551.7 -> 12.3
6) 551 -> 12.5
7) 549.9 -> 12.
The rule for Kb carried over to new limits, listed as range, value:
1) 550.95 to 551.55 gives 12.4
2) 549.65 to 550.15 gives 11.9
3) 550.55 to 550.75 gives 11.3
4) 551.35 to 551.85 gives 12.2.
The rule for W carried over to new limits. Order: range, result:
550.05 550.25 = 12.8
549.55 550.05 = 12.3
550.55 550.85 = 11.6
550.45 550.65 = 11.4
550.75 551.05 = 12.5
